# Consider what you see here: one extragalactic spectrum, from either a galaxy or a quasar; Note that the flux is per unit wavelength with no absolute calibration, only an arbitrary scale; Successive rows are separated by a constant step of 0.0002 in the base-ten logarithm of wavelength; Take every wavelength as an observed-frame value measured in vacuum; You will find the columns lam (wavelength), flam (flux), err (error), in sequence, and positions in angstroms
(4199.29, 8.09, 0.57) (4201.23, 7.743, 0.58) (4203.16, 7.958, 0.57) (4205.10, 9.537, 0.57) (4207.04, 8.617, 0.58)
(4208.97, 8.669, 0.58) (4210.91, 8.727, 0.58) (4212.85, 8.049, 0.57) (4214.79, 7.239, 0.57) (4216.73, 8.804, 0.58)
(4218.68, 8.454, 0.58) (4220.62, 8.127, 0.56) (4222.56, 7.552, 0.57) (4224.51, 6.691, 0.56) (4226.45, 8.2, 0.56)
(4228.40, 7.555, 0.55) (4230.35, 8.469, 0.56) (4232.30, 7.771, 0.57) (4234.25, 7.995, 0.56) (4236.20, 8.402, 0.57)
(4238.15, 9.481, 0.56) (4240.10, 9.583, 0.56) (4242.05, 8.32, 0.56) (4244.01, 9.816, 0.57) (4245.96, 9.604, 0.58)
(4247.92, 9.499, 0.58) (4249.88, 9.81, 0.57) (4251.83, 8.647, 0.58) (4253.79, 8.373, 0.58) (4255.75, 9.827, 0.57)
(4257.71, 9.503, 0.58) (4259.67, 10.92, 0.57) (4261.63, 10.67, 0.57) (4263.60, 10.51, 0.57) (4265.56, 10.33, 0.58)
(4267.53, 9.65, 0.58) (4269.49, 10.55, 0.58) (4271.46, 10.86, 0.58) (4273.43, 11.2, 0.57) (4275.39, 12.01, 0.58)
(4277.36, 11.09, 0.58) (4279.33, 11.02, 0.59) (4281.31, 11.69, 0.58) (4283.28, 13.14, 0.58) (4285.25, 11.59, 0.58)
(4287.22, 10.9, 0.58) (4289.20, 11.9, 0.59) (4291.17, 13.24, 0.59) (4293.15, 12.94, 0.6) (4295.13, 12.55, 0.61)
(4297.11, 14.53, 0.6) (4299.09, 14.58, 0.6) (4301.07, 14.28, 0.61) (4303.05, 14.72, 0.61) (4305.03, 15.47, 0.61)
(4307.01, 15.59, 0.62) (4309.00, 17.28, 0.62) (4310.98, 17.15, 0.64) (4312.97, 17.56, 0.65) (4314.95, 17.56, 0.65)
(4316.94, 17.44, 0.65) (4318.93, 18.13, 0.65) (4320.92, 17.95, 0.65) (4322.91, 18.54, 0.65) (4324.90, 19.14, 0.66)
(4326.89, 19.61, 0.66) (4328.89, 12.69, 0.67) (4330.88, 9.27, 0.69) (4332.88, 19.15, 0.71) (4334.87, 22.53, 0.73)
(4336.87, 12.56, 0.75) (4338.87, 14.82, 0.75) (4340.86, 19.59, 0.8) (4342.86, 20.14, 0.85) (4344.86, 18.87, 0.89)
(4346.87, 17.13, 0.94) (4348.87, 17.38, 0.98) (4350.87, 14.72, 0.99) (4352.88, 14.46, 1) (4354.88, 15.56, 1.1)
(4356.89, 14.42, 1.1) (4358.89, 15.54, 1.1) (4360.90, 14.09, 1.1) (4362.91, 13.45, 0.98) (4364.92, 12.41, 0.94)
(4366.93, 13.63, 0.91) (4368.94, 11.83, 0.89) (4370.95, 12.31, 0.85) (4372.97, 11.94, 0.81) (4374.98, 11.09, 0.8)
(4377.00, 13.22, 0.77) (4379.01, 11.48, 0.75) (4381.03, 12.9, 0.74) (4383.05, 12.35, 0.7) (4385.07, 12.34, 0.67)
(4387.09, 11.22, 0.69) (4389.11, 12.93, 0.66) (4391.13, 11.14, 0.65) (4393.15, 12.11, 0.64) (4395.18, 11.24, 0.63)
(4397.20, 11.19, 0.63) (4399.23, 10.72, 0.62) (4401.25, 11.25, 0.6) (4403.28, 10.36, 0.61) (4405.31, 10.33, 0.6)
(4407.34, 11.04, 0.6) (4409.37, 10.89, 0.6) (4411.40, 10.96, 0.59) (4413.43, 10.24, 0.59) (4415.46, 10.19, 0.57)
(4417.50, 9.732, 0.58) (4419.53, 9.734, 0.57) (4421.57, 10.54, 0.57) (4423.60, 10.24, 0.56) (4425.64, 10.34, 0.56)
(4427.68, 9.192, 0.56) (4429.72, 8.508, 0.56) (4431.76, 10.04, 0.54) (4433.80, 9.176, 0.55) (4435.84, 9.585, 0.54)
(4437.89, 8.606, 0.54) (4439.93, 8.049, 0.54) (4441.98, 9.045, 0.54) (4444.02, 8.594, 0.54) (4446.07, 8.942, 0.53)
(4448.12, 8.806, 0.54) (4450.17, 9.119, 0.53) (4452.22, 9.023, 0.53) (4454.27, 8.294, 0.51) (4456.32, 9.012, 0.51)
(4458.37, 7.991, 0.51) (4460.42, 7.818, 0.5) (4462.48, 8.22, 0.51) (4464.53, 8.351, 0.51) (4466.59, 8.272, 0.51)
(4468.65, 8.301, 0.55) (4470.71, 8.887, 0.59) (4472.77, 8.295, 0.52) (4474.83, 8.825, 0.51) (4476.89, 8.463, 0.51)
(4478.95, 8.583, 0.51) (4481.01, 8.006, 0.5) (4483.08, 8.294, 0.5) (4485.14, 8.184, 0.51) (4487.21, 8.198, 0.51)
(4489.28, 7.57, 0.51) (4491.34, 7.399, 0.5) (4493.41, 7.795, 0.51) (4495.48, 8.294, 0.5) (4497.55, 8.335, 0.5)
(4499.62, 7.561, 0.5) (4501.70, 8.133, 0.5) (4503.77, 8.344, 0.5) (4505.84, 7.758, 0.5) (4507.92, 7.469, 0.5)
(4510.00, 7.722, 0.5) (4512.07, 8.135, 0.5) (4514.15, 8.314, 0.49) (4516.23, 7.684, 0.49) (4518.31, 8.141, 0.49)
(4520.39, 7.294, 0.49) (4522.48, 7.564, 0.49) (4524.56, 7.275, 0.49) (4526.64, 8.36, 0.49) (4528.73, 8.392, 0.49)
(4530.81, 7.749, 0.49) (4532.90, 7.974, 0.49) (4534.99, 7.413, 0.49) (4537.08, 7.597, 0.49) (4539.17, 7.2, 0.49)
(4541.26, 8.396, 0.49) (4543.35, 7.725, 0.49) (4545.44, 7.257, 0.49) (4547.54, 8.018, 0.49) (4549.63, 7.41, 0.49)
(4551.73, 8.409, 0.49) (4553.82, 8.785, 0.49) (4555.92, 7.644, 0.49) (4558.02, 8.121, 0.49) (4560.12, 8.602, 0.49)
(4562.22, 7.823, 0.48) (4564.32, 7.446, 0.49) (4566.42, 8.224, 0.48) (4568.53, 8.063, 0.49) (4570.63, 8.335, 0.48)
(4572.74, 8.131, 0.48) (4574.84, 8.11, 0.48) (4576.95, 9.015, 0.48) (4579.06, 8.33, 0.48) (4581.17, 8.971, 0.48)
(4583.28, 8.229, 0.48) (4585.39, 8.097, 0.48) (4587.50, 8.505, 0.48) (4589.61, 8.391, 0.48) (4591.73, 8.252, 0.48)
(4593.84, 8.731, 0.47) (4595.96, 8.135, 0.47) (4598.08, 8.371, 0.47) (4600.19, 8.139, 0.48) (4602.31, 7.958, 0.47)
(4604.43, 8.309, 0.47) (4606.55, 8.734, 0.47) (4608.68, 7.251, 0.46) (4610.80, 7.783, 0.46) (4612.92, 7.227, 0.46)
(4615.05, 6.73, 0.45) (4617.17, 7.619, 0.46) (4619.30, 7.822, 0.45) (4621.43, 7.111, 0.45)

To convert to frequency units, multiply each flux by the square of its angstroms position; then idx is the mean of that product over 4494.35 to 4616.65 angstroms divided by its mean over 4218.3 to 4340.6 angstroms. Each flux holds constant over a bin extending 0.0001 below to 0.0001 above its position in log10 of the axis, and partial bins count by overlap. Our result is 0.7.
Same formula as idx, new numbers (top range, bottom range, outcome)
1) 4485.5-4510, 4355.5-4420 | 0.70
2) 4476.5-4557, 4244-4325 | 0.68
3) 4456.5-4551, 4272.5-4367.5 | 0.57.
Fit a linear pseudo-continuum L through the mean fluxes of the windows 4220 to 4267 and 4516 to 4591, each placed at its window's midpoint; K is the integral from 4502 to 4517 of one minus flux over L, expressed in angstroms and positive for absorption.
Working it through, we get 0.4 angstroms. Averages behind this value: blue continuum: 9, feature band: 7.94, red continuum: 8.02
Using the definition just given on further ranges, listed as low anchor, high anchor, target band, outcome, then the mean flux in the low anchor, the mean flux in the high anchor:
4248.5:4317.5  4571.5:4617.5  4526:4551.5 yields 3.21 angstroms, 12.5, 8.15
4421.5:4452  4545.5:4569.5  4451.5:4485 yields 1.85 angstroms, 9.2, 8.01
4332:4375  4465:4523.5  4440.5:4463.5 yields 3.72 angstroms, 15.4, 8.07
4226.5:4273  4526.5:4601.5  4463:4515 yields 1.76 angstroms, 9.4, 8.12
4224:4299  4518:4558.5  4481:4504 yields 0.67 angstroms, 10.3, 7.83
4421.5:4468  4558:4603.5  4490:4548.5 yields 5.00 angstroms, 8.91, 8.28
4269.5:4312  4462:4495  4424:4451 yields 0.60 angstroms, 13.2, 8.23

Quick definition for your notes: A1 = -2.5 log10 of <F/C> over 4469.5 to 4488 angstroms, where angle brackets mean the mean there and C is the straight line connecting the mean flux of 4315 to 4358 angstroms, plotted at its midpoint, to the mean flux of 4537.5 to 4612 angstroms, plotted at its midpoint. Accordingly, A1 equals 0.35 mag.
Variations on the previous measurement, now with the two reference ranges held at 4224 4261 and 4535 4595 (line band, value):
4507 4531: 0.053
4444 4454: -0.059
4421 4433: -0.156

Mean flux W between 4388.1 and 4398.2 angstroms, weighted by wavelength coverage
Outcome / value 11.7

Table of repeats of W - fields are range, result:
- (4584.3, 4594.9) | 8.4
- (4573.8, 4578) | 8.56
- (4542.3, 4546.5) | 7.49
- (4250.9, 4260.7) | 9.47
